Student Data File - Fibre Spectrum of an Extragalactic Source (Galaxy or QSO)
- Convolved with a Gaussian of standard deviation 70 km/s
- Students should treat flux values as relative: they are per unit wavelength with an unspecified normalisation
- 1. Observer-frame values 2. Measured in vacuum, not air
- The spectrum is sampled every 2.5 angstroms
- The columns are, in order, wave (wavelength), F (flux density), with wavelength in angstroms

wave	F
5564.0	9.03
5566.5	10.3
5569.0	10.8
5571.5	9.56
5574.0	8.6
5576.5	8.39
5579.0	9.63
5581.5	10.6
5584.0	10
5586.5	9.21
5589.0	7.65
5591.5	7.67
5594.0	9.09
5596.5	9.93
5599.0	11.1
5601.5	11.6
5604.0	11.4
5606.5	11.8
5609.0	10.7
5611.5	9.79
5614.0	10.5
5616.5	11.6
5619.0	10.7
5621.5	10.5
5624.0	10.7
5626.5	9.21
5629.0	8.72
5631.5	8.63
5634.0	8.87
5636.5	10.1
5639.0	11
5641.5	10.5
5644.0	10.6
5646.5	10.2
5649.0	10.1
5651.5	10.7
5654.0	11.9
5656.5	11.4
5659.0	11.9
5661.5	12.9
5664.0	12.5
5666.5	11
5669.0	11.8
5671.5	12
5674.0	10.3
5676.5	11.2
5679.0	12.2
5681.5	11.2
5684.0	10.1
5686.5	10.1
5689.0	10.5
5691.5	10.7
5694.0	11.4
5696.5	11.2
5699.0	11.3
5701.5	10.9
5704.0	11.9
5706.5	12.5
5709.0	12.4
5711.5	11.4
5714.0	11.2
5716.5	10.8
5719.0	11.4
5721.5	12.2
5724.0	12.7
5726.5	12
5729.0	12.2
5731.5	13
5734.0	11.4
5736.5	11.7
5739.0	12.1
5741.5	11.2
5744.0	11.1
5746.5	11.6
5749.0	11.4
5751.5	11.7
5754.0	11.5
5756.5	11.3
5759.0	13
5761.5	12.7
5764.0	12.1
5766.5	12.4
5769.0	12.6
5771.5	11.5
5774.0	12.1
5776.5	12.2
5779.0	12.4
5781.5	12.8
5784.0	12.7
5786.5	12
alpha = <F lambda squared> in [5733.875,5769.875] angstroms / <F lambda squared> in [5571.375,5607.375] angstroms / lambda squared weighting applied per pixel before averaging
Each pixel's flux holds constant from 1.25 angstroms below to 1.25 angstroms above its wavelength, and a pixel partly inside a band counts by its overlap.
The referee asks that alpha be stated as 1.29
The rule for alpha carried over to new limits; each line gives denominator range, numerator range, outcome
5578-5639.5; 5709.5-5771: 1.24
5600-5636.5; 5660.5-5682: 1.15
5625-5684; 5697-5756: 1.11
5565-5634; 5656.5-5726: 1.20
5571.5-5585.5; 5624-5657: 1.10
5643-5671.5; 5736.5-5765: 1.07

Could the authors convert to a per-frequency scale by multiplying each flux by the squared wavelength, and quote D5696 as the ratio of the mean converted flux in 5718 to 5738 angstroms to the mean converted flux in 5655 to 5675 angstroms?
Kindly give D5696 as 1.05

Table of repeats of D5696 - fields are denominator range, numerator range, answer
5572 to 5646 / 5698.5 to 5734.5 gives 1.23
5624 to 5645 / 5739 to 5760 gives 1.24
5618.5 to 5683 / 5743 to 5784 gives 1.16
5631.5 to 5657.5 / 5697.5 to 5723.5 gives 1.14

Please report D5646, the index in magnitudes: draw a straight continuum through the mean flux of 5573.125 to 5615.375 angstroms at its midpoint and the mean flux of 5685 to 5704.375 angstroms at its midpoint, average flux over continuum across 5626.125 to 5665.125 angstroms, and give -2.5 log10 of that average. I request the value -0.02 mag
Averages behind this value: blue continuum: 9.88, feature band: 10.6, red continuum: 10.9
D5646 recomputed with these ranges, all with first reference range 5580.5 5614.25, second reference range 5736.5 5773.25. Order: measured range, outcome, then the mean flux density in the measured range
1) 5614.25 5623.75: -0.06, 10.9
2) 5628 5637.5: 0.16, 9.06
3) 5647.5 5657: -0.03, 11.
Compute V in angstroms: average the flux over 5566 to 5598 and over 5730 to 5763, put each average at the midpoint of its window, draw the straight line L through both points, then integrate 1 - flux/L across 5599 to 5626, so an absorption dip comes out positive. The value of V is -3.03 angstroms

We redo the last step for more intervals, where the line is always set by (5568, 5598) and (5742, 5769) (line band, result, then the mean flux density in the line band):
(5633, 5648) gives -0.1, 10.2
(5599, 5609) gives -1.9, 11.4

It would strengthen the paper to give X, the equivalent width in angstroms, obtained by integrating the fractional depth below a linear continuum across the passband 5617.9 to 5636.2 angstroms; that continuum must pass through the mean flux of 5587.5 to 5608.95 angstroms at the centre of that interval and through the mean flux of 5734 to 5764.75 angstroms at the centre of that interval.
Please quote 1.3 angstroms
